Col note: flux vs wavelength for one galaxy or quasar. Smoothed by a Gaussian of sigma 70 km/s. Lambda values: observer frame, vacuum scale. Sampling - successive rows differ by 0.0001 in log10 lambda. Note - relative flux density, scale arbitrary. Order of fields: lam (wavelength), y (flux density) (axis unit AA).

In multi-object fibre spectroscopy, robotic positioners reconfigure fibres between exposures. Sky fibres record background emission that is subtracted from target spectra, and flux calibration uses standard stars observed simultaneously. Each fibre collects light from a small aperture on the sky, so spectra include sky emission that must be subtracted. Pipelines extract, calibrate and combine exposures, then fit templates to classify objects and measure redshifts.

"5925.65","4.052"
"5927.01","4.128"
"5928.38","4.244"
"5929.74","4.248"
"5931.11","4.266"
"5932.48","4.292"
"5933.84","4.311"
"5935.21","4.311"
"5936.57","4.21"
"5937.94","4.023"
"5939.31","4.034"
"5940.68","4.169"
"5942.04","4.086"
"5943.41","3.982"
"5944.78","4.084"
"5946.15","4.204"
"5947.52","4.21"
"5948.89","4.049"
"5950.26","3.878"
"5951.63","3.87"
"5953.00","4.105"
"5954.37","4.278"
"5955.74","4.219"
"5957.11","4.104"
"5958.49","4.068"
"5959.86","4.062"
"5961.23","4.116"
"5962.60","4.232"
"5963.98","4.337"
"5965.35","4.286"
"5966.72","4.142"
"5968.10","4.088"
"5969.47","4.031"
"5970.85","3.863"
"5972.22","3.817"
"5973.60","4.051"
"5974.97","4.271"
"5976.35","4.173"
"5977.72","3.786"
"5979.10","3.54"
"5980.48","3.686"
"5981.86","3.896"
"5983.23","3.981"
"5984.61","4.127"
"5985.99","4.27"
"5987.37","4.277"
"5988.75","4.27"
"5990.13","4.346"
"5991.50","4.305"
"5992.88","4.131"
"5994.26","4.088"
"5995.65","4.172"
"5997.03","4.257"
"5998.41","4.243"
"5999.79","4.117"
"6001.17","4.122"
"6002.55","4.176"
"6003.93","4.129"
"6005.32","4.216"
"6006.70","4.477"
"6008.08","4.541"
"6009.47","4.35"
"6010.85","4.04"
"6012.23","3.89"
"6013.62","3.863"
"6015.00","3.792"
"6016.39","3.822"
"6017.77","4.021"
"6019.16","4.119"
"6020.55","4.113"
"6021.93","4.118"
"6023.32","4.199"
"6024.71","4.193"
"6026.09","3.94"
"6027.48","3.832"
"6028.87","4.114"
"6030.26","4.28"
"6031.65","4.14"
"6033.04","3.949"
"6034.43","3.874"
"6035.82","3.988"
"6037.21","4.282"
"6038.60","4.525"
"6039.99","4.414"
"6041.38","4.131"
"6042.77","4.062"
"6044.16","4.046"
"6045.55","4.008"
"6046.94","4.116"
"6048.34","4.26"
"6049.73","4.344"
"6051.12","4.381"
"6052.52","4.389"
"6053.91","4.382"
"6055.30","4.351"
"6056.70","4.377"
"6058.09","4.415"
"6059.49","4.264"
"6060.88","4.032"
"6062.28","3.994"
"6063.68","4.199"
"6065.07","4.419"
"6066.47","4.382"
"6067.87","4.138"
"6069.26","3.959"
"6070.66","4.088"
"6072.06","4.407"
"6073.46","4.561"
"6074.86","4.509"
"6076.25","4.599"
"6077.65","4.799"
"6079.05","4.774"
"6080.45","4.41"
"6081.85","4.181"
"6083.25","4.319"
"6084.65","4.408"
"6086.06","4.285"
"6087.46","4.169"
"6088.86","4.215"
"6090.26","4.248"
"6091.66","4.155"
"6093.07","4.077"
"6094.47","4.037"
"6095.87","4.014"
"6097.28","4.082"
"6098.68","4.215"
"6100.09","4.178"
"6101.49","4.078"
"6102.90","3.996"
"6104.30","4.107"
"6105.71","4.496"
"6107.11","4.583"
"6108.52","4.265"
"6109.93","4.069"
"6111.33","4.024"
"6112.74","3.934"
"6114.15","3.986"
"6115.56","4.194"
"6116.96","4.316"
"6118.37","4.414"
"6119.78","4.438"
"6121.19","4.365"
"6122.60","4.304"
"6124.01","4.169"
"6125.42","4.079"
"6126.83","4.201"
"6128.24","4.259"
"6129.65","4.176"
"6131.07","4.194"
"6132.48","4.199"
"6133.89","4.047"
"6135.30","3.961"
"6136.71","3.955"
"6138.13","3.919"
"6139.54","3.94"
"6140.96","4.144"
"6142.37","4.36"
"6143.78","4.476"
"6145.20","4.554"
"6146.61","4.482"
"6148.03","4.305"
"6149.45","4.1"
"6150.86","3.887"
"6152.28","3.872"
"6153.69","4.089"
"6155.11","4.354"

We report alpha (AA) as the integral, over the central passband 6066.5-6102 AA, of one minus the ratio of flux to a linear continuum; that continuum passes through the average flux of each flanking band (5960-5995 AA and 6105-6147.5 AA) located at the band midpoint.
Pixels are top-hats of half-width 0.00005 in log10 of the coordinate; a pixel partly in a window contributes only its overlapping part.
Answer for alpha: -0.8 AA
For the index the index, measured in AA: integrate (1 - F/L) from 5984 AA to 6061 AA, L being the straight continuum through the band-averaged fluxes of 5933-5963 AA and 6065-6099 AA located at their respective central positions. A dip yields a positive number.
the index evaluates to 0.80 AA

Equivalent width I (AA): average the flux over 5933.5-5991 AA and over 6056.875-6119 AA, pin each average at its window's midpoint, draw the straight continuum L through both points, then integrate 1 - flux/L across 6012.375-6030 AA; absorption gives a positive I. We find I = 0.6 AA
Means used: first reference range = 4.09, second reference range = 4.25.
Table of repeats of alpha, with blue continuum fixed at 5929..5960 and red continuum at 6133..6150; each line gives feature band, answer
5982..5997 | -0.2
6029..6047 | 0.1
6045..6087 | -1.6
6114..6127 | -0.2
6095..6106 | 0.1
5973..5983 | 0.5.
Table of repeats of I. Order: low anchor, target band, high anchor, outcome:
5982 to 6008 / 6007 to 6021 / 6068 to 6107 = 0.5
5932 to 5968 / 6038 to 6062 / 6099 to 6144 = -0.6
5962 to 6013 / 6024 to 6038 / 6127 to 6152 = 0.3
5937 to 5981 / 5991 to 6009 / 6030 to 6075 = -0.4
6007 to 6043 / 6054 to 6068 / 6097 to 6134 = -0.4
